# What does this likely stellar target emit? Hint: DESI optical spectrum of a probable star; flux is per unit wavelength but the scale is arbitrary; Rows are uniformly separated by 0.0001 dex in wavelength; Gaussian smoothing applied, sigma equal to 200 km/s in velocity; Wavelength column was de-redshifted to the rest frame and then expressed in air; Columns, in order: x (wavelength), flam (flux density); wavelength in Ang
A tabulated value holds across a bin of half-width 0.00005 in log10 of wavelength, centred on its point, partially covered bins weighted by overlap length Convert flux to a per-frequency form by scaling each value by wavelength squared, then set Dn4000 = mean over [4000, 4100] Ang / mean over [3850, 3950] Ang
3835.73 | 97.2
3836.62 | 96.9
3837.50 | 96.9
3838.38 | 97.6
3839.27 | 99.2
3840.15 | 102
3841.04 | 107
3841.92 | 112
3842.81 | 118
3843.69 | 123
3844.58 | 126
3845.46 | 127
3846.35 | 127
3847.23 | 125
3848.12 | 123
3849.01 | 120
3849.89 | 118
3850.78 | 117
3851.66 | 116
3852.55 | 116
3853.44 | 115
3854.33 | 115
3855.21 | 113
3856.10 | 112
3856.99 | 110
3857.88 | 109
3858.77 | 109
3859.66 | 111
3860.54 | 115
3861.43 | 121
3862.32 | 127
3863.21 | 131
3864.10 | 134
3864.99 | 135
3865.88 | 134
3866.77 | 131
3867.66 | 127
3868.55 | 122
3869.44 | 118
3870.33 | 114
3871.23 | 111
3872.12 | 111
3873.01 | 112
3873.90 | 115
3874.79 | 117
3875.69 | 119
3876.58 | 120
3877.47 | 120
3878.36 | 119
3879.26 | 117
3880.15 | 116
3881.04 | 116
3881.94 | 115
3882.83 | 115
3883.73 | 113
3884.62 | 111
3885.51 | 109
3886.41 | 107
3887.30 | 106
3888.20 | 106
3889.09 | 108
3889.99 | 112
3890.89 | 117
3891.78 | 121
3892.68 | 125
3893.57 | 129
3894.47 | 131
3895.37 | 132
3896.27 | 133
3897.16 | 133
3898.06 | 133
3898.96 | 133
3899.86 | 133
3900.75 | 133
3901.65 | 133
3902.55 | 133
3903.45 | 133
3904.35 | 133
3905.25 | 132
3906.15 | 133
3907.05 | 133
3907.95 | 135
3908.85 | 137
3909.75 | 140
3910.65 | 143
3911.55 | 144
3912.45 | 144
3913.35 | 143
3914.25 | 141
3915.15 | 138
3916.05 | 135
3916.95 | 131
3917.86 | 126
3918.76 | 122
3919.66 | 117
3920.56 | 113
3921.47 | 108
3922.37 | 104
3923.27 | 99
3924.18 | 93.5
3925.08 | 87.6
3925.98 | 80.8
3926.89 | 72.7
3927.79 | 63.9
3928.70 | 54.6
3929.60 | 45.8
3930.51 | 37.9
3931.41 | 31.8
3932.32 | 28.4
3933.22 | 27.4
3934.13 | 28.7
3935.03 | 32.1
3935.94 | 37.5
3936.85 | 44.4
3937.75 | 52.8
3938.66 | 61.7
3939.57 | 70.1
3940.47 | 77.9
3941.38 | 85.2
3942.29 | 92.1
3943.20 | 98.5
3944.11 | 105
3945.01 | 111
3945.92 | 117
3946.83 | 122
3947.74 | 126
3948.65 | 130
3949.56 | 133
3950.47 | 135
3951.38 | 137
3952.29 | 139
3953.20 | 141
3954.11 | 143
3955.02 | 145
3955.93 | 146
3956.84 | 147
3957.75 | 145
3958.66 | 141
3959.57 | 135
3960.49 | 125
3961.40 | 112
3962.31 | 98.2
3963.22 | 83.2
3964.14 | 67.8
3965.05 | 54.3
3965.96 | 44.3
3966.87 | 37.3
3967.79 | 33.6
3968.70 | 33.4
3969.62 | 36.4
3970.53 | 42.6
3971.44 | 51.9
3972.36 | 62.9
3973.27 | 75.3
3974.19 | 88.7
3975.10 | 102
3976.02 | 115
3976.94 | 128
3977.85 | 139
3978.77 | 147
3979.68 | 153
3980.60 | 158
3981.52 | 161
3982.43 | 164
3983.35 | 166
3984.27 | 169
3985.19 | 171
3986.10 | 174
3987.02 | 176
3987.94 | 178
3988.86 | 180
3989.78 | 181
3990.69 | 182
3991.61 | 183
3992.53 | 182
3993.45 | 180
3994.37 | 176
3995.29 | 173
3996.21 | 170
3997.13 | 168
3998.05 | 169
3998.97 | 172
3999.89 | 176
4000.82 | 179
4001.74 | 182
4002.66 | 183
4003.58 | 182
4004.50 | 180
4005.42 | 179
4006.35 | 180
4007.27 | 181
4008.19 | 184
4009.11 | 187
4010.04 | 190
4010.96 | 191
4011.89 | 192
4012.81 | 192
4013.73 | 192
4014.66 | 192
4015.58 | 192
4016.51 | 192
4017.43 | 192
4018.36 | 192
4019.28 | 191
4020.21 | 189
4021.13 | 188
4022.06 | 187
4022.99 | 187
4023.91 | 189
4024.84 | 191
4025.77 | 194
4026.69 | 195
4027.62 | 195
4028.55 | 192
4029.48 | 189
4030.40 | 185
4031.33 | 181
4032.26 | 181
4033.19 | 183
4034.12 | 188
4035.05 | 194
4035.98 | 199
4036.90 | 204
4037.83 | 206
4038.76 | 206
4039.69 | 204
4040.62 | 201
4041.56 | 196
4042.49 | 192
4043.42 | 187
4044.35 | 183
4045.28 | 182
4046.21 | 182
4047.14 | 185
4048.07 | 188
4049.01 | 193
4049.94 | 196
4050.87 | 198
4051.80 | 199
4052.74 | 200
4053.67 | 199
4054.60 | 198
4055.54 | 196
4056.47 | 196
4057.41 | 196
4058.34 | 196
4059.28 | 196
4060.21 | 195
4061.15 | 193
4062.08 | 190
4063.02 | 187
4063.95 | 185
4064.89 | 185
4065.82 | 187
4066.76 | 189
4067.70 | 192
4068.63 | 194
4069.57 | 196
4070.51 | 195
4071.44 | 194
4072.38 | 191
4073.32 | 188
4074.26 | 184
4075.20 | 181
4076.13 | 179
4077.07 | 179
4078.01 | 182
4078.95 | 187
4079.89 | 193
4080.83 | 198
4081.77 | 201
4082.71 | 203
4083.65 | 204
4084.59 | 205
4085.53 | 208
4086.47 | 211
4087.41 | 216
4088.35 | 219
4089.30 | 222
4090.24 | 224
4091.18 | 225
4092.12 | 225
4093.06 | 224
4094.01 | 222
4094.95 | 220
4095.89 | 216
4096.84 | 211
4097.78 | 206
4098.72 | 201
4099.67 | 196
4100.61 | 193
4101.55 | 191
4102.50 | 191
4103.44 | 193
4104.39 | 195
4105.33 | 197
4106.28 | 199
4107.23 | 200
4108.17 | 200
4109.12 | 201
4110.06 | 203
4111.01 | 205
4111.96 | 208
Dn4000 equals 1.91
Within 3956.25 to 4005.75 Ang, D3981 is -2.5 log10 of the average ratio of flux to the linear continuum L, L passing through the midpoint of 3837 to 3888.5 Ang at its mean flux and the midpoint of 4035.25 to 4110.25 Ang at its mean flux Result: 0.21 mag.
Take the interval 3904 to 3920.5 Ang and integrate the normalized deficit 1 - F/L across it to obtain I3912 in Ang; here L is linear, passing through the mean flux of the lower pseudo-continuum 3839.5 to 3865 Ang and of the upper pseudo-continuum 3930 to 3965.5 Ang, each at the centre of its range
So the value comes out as -4.8 Ang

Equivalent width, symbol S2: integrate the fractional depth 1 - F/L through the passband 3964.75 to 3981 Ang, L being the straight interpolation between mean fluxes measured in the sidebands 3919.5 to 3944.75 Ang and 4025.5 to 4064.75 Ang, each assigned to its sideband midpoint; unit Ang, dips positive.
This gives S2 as 4.6 Ang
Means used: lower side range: 69.5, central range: 83.6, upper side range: 193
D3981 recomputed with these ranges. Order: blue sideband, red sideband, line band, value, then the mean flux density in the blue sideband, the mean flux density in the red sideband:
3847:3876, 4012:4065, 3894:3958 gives 0.31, 119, 192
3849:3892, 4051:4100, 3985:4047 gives -0.06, 117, 200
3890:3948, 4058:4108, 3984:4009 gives -0.19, 104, 199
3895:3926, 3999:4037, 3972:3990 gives 0.16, 128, 188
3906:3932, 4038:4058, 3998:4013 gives -0.10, 108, 194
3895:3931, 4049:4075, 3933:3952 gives 0.45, 118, 193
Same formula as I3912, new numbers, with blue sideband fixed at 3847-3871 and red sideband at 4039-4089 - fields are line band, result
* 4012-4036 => -1.40 Ang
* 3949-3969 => 6.00 Ang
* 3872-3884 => 0.98 Ang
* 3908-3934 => 7.59 Ang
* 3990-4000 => -0.40 Ang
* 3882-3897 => 1.54 Ang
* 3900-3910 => 0.18 Ang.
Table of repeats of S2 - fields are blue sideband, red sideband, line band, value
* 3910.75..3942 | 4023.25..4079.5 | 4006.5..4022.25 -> -2.9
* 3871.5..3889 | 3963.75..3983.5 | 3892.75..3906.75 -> -2.9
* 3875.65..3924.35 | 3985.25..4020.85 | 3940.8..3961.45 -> 3.6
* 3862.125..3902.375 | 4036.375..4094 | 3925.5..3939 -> 9.1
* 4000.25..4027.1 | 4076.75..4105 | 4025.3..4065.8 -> 0.5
